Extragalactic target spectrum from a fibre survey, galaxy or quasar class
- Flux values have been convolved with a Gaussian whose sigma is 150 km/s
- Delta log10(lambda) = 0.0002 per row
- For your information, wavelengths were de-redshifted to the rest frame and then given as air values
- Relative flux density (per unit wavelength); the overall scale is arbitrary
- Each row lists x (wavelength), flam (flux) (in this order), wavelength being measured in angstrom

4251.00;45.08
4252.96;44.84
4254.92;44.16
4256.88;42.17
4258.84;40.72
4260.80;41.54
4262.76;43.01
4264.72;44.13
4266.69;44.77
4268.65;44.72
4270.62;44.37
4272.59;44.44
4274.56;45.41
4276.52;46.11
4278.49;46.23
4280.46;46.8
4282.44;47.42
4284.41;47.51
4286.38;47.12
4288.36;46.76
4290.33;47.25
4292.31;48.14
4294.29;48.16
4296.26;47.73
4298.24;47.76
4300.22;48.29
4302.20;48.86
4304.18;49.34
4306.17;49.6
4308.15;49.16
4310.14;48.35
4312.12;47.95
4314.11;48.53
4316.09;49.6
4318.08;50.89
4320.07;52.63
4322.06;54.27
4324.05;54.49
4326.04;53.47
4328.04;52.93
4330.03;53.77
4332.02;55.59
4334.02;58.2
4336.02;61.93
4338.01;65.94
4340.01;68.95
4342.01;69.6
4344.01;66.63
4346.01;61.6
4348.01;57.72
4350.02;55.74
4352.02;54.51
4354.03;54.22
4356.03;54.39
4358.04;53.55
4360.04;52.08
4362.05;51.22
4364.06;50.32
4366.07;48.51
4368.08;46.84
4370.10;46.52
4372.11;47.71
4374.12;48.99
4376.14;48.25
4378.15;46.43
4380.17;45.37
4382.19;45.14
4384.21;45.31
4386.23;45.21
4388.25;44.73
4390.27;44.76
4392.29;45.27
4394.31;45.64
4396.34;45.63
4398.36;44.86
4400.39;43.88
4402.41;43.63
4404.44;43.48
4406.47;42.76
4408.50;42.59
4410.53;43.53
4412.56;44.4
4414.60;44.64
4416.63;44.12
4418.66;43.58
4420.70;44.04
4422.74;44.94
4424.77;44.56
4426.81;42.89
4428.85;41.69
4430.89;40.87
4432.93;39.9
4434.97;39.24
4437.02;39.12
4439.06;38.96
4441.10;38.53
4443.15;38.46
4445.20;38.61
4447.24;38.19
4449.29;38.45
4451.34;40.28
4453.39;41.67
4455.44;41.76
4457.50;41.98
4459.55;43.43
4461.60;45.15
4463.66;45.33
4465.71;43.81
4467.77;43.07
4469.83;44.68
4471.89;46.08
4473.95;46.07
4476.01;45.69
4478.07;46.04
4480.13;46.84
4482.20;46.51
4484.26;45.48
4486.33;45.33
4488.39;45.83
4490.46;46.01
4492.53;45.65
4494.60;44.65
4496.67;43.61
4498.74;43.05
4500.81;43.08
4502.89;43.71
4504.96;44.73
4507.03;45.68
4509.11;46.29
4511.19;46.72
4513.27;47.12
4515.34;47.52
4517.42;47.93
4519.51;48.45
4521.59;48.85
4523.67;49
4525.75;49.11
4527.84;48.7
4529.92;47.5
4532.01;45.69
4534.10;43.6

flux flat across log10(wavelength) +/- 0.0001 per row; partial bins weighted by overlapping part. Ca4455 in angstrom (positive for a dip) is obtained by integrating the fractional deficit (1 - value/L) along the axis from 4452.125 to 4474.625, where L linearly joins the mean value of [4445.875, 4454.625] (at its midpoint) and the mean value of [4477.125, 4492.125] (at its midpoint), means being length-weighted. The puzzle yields -0.93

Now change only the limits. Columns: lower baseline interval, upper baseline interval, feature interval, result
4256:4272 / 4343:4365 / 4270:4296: -0.5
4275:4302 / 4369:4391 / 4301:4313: -0.4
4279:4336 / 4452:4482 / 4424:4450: 3.2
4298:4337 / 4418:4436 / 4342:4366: -3.5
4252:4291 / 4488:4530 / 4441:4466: 2.6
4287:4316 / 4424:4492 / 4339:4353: -4.6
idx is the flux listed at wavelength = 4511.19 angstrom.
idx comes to 46.72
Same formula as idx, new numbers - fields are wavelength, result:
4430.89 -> 40.87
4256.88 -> 42.17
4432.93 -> 39.9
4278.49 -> 46.23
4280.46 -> 46.8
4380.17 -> 45.37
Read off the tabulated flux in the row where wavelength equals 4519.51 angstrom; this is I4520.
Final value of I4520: 48.45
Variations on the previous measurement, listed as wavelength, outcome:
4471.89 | 46.08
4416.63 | 44.12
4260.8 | 41.54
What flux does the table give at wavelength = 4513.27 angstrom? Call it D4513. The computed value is 47.12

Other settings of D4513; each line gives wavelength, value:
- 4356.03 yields 54.39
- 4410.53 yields 43.53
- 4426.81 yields 42.89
